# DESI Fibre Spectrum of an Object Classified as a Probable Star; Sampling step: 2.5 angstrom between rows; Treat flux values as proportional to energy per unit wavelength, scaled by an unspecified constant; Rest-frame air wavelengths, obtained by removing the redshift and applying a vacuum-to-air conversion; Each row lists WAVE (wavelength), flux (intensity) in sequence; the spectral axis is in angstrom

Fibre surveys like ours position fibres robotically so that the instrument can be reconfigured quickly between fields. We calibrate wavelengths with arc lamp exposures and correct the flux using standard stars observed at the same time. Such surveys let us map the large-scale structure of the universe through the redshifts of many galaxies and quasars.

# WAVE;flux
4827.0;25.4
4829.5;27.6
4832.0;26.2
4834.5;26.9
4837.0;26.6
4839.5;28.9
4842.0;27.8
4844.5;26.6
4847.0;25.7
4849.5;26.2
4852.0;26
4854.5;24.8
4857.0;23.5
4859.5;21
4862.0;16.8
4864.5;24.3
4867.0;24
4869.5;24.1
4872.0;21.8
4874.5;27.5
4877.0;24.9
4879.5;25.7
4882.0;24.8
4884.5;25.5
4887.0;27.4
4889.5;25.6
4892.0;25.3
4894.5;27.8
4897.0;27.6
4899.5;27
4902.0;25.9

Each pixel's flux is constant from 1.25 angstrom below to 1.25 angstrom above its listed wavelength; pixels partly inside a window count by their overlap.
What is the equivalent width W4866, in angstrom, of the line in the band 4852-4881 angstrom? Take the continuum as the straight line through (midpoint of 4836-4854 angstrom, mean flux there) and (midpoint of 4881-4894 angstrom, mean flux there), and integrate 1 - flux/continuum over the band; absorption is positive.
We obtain 3.0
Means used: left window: 26.7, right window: 25.9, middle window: 23.6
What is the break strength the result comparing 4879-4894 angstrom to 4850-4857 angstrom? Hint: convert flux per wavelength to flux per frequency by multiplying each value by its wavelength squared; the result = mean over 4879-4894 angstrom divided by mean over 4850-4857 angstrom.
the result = 1.0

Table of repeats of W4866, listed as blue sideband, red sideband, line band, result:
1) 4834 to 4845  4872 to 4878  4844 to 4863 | 2.0 angstrom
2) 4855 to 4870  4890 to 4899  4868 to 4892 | -0.5 angstrom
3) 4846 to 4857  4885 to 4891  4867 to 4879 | 0.6 angstrom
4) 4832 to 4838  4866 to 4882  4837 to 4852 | -0.4 angstrom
